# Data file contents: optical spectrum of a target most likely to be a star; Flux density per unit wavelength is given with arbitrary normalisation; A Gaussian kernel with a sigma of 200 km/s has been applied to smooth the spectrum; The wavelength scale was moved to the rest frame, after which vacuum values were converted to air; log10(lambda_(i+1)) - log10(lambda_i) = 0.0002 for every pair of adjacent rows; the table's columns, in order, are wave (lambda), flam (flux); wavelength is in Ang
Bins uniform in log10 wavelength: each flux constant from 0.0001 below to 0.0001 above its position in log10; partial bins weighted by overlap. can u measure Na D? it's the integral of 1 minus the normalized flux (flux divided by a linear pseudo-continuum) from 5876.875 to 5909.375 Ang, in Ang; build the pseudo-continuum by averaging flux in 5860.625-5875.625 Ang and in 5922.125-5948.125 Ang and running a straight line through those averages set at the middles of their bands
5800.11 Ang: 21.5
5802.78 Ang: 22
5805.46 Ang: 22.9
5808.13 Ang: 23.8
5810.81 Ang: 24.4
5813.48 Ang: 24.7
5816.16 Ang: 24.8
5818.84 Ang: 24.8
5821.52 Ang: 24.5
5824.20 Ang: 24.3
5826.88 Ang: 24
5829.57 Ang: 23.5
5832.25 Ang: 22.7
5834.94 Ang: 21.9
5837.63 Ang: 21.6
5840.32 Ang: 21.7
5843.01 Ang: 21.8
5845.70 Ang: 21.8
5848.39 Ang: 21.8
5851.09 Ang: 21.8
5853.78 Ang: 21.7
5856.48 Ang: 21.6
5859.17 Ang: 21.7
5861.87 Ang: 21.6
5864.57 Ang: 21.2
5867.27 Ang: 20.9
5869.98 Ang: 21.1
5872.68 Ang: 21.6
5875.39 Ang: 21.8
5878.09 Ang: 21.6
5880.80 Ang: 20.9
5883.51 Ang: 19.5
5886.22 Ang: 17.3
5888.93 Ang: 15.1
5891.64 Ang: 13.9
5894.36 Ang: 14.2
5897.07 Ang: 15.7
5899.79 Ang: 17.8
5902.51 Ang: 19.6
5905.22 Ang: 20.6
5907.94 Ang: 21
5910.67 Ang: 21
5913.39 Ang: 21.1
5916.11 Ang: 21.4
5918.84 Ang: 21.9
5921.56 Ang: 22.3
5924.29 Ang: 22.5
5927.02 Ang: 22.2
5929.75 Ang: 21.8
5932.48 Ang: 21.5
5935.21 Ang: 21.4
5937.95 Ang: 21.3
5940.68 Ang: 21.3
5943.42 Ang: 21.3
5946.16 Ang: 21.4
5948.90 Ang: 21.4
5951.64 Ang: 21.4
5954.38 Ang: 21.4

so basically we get 5.1 Ang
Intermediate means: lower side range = 21.3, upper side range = 21.6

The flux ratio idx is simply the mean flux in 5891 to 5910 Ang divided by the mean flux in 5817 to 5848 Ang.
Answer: 0.78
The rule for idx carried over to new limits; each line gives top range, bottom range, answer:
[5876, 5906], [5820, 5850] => 0.79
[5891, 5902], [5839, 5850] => 0.73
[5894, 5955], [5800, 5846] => 0.89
